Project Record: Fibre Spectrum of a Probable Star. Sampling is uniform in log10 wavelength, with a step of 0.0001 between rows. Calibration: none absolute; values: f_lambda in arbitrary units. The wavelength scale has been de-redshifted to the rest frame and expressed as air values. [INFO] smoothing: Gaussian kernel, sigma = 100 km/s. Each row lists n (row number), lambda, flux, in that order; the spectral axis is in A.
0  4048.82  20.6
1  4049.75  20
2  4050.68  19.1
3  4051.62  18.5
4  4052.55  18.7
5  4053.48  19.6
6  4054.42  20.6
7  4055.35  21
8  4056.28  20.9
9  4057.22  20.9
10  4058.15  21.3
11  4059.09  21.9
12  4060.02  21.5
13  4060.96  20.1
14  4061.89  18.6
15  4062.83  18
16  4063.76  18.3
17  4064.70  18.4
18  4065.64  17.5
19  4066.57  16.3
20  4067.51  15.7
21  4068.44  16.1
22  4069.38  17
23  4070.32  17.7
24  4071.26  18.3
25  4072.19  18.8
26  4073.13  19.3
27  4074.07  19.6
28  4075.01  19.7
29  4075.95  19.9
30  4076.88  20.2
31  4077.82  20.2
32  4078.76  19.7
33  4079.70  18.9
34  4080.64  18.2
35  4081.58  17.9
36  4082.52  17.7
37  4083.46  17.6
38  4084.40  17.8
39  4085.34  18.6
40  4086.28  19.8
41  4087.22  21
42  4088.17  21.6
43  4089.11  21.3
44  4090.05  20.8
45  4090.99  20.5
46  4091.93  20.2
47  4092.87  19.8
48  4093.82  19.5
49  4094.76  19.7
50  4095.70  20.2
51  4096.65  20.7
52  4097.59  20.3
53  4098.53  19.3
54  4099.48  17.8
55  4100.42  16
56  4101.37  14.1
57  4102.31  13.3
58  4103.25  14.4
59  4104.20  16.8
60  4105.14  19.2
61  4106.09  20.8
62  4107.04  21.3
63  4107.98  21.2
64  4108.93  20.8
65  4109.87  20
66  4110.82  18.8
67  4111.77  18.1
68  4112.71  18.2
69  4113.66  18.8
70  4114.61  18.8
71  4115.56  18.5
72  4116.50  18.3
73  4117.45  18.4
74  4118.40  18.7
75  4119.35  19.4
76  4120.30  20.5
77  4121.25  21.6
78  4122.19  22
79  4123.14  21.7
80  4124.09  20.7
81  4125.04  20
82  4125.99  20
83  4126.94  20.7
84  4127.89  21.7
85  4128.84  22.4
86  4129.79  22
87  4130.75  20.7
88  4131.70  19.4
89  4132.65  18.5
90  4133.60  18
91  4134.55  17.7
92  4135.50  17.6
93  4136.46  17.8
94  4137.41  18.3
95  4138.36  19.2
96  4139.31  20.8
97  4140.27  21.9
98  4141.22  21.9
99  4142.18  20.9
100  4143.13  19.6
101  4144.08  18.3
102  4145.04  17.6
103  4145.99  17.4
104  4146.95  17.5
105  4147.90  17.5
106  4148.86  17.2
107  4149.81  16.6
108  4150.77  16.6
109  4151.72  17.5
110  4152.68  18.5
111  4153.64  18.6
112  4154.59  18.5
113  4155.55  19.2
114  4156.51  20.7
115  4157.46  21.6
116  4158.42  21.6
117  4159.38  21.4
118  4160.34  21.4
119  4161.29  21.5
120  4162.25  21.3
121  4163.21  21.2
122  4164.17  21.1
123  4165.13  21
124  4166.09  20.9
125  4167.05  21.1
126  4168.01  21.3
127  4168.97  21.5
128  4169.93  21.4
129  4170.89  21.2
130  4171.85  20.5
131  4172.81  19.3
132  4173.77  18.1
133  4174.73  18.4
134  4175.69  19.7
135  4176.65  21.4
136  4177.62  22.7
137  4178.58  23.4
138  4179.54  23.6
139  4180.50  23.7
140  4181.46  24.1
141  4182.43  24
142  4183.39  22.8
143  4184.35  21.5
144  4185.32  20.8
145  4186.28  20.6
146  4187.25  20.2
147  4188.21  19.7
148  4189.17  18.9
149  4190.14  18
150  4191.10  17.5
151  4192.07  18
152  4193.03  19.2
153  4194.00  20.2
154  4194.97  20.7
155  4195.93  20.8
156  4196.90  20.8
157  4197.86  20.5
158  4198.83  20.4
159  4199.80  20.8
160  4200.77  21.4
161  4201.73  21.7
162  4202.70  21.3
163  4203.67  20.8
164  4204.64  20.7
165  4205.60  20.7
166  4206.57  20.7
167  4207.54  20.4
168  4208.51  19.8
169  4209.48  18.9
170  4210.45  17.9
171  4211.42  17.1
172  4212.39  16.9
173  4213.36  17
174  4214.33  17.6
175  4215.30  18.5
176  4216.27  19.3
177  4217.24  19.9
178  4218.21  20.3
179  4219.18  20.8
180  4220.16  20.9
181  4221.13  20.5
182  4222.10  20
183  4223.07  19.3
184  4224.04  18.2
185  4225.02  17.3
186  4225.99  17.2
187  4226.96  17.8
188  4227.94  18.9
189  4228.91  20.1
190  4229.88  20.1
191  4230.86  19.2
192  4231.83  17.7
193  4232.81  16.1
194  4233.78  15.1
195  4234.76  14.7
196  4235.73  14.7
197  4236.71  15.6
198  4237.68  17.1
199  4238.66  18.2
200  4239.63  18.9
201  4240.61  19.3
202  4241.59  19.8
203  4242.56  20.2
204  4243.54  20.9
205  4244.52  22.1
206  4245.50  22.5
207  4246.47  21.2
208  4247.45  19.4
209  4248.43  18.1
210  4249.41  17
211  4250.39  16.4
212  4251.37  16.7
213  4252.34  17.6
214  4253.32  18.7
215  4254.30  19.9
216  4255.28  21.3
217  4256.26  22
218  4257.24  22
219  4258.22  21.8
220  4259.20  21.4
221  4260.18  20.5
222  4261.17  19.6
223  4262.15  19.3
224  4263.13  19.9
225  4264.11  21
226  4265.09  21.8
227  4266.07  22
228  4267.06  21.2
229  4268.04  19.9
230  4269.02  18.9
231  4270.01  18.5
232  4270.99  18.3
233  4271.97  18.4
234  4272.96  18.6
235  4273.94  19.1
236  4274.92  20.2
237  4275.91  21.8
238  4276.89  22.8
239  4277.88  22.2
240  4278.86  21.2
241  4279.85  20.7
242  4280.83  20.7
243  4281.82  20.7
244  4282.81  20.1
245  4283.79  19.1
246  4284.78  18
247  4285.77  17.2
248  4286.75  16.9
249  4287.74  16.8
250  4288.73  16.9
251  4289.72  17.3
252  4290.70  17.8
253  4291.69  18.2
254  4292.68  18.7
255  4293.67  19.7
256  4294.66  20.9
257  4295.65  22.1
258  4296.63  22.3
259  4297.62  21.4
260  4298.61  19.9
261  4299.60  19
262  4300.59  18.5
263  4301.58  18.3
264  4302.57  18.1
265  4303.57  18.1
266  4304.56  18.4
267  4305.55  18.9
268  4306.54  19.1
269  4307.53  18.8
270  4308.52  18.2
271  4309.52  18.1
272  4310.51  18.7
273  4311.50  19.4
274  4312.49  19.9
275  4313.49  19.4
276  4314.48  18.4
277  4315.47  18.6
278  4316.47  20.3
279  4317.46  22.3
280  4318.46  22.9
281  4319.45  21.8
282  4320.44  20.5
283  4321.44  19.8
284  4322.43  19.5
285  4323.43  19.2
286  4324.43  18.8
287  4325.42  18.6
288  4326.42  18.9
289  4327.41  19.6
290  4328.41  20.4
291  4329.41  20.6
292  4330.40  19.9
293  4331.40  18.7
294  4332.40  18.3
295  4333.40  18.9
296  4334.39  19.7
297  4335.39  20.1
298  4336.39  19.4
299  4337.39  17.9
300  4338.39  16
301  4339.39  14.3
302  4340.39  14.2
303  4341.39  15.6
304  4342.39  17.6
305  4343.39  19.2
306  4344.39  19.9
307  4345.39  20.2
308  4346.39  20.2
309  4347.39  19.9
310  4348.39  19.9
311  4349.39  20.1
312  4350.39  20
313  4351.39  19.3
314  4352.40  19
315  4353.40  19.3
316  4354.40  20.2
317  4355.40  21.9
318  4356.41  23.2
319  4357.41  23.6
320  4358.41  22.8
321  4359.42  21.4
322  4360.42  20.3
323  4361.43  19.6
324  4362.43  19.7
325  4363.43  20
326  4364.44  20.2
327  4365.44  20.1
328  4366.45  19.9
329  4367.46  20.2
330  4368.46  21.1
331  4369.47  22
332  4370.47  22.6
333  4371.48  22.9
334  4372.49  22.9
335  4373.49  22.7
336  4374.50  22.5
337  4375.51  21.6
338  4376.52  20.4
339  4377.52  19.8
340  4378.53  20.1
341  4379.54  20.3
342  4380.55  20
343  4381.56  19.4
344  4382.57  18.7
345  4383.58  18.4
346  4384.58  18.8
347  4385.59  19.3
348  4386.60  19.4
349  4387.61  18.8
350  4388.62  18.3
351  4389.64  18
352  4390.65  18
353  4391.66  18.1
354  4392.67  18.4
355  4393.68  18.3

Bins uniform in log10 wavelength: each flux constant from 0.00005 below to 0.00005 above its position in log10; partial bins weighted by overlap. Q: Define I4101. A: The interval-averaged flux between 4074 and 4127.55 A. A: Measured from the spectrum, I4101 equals 19.3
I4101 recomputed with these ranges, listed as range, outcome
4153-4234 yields 20.1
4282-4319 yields 19.1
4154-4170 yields 21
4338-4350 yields 18.1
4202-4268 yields 19.3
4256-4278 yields 20.4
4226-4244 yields 18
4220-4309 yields 19.2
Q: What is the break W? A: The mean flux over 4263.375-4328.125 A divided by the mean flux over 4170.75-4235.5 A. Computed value 1.0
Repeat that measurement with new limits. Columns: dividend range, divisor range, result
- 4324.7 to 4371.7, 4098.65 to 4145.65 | 1.02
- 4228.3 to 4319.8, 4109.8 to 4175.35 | 0.98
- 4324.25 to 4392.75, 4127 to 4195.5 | 0.98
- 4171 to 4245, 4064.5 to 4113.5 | 1.05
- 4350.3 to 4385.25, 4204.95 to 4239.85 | 1.12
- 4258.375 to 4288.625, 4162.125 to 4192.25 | 0.95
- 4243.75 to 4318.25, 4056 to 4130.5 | 1.02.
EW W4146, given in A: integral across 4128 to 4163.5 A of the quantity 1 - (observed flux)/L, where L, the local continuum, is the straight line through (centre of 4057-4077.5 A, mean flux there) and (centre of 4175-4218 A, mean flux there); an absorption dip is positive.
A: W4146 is 0.6 A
